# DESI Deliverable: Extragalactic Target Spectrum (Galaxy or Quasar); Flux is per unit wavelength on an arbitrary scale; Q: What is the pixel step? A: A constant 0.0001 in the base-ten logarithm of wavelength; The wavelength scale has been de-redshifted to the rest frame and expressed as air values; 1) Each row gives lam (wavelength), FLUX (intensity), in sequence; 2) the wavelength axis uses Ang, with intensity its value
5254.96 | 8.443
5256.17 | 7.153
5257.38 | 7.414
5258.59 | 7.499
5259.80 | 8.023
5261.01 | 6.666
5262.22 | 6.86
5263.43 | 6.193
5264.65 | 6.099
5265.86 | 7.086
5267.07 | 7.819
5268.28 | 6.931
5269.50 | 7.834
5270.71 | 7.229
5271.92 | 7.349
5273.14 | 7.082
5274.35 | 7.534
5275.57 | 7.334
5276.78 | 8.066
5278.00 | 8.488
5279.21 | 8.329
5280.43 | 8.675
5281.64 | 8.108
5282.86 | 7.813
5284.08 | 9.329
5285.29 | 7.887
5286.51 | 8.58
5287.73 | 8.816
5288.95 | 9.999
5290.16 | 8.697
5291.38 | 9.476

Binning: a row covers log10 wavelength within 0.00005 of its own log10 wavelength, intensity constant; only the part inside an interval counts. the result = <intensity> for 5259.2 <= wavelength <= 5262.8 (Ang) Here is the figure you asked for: 7.19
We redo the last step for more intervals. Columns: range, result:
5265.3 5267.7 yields 7.47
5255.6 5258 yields 7.29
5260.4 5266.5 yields 6.59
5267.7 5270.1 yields 7.37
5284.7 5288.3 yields 8.41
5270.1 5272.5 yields 7.31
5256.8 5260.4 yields 7.65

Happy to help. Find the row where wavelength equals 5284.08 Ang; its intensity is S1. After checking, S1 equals 9.329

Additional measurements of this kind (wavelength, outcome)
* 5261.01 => 6.666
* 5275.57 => 7.334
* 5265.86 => 7.086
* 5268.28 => 6.931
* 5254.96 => 8.443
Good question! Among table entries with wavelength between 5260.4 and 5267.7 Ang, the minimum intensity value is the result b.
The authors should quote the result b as 6.099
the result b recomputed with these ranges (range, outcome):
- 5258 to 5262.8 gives 6.666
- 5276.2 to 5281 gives 8.066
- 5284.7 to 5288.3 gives 7.887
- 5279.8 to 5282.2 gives 8.108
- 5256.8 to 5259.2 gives 7.414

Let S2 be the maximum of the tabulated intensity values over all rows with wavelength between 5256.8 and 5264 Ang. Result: 8.023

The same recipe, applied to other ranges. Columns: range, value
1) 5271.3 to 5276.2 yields 7.534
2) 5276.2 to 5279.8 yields 8.488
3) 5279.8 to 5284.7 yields 9.329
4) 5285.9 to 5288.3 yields 8.816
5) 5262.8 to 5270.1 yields 7.834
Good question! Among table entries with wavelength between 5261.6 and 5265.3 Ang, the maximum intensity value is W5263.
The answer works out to 6.86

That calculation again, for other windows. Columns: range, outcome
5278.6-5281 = 8.675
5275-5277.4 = 8.066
